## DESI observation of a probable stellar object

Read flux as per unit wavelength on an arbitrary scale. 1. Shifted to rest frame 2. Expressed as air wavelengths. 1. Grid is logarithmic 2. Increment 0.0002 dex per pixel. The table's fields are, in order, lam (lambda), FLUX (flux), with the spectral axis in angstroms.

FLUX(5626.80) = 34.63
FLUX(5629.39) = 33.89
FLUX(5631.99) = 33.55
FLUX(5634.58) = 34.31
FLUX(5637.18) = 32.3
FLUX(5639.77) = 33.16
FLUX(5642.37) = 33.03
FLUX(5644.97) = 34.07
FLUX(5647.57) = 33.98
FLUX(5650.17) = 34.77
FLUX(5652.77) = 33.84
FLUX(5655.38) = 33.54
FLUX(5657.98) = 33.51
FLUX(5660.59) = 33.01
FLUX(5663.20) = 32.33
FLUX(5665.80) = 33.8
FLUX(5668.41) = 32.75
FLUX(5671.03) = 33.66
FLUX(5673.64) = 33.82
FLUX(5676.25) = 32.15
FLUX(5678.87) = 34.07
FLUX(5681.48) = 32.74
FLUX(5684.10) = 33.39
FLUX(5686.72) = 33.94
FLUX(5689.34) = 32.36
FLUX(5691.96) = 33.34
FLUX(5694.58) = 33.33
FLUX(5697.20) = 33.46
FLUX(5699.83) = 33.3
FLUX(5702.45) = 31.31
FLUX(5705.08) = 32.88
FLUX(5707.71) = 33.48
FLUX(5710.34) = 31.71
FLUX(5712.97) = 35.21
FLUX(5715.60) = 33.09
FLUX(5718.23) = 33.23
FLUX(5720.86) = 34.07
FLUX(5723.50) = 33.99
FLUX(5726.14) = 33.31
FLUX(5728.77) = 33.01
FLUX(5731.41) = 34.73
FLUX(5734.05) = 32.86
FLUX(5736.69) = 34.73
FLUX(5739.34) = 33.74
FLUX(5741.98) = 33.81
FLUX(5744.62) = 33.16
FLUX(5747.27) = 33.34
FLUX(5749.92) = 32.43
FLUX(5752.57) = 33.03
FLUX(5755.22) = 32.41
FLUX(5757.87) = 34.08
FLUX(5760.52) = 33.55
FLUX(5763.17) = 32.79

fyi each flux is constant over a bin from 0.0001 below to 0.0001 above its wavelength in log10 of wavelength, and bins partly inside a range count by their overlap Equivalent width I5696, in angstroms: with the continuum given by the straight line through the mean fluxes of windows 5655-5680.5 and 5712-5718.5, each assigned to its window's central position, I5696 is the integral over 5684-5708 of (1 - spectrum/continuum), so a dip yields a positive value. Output 0.4 angstroms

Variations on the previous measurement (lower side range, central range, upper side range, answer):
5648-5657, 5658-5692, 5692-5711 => 0.31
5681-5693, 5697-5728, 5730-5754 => 0.08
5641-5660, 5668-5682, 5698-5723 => 0.12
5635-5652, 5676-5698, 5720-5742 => 0.30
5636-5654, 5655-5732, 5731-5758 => 0.57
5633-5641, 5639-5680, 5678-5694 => -0.22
